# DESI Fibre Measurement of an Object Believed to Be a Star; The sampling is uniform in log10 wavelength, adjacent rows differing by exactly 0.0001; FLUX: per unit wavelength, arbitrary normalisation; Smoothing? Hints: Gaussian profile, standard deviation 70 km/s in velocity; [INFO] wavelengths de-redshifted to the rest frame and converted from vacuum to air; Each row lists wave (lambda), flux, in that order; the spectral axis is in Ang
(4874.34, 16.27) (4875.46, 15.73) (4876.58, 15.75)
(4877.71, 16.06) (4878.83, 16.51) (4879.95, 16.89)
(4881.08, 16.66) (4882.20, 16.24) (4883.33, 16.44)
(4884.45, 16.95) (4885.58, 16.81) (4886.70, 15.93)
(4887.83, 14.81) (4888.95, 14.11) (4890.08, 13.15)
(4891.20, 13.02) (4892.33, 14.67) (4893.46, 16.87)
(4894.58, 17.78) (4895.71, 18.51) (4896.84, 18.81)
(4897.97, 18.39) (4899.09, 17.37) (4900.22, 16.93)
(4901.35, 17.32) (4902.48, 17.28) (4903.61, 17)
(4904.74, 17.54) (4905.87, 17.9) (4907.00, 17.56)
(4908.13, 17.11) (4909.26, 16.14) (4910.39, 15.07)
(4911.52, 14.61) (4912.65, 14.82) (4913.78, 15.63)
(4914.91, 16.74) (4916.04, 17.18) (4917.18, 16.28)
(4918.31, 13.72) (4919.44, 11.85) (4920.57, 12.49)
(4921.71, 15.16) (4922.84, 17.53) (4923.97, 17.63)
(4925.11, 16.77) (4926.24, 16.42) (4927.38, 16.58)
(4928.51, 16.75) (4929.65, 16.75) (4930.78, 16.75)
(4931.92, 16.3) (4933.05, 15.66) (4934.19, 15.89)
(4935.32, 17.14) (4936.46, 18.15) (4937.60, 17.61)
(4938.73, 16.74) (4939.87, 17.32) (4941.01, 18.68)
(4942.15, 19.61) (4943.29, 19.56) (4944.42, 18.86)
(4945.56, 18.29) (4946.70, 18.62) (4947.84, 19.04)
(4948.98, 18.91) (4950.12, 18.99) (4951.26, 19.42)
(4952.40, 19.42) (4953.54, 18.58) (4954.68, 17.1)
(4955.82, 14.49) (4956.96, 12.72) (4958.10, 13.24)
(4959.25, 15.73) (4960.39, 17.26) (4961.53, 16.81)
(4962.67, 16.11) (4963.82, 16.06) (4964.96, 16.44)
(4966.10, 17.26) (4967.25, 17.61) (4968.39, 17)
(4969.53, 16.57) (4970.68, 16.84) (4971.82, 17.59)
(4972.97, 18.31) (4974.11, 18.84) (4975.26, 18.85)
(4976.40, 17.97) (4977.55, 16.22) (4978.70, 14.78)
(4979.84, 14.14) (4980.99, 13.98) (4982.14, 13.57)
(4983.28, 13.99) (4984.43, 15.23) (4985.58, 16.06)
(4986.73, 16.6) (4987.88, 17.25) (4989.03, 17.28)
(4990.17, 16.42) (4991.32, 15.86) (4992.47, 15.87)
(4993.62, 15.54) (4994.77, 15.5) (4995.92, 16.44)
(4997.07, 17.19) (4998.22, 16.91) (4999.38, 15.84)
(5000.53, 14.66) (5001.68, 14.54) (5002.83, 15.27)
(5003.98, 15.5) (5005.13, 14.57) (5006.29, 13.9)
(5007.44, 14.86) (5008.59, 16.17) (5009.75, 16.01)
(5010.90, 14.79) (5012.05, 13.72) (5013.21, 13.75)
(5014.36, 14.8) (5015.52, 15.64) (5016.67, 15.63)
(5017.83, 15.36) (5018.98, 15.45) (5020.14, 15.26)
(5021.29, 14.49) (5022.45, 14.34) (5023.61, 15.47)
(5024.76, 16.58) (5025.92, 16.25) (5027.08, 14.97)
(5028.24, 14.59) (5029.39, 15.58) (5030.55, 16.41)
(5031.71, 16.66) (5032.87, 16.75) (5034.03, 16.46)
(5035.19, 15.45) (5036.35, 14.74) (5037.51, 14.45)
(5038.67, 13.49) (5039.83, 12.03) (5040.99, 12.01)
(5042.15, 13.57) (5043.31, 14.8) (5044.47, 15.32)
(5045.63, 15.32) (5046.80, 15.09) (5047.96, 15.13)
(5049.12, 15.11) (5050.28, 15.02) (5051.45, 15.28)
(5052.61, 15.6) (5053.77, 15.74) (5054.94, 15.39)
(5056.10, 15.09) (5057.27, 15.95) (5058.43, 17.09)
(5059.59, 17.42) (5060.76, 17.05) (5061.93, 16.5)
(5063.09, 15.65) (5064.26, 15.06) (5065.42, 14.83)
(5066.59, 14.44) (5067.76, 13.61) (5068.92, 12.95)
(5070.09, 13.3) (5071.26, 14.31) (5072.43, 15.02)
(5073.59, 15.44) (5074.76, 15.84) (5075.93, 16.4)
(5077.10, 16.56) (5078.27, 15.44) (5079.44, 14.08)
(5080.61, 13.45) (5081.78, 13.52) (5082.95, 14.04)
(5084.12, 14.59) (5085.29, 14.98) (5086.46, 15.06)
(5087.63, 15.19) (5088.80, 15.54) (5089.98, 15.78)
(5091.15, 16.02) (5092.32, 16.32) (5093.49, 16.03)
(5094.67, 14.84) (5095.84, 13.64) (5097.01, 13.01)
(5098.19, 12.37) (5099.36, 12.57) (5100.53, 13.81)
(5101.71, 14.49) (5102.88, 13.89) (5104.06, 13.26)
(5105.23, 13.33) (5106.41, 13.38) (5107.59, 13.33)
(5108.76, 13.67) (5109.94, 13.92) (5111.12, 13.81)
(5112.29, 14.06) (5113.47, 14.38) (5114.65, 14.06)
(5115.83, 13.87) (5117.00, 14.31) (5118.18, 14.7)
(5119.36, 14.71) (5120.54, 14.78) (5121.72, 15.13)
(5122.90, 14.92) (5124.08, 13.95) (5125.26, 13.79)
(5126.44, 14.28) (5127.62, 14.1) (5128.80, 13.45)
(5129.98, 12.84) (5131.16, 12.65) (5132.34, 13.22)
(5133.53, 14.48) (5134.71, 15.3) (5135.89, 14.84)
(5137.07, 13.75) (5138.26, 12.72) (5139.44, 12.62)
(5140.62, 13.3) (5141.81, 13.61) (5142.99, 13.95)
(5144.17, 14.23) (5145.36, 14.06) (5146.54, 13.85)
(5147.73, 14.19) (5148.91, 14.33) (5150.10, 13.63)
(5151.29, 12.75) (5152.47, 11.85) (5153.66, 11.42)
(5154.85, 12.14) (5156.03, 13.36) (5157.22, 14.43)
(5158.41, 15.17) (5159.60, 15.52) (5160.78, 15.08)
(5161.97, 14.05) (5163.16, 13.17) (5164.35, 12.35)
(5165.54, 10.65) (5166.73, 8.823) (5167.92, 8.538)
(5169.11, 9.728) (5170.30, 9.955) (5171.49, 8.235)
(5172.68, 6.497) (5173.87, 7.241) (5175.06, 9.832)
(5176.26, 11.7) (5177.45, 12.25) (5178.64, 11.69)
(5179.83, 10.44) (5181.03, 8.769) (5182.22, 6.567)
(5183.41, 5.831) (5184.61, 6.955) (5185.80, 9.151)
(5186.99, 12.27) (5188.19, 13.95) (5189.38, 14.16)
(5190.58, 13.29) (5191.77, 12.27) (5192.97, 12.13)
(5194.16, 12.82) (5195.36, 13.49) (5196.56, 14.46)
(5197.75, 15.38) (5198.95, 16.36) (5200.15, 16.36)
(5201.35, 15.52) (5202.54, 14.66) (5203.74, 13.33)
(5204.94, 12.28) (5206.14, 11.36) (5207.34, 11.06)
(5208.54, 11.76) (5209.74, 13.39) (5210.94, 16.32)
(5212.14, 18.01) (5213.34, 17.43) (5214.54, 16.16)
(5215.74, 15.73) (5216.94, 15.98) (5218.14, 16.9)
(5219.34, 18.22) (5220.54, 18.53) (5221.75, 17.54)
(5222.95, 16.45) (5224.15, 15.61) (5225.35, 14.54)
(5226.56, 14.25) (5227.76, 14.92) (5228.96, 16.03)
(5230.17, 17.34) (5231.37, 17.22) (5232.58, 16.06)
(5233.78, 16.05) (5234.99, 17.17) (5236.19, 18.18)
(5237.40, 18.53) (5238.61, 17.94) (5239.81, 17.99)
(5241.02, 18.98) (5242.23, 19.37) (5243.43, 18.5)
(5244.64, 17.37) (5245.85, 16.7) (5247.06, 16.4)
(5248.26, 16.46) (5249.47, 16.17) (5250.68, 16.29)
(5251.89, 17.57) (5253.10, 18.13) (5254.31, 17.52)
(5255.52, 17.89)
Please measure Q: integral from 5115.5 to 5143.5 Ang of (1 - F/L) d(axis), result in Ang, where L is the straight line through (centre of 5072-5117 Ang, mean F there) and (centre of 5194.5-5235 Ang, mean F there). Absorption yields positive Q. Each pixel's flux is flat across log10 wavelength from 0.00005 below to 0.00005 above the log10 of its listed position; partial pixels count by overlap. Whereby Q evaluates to 1.4 Ang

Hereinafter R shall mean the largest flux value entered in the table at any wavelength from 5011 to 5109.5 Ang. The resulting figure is 17.42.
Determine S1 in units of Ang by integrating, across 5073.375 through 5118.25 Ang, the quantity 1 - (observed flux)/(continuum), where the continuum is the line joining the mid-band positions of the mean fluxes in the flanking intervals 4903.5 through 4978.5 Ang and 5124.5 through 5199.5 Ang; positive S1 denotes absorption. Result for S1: -2.4 Ang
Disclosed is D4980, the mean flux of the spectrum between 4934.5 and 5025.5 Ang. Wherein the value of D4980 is 16.4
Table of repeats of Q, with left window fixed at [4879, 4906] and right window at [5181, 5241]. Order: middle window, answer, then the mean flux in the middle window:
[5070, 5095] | 0.46 Ang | 15.1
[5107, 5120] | 0.98 Ang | 14.1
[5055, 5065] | -0.40 Ang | 16.2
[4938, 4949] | -1.56 Ang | 18.5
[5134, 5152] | 1.49 Ang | 13.8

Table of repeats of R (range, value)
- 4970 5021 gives 18.85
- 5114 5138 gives 15.3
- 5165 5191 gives 14.16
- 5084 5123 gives 16.32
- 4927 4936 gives 17.14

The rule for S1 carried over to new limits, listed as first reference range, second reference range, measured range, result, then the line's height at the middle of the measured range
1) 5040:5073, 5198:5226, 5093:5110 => 1.6 Ang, 15.1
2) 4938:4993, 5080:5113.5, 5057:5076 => -0.6 Ang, 14.8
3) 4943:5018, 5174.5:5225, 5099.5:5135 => 1.4 Ang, 14.6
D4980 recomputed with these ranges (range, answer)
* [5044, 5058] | 15.4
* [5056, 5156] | 14.3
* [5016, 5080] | 15.2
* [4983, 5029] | 15.5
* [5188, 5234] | 15.1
